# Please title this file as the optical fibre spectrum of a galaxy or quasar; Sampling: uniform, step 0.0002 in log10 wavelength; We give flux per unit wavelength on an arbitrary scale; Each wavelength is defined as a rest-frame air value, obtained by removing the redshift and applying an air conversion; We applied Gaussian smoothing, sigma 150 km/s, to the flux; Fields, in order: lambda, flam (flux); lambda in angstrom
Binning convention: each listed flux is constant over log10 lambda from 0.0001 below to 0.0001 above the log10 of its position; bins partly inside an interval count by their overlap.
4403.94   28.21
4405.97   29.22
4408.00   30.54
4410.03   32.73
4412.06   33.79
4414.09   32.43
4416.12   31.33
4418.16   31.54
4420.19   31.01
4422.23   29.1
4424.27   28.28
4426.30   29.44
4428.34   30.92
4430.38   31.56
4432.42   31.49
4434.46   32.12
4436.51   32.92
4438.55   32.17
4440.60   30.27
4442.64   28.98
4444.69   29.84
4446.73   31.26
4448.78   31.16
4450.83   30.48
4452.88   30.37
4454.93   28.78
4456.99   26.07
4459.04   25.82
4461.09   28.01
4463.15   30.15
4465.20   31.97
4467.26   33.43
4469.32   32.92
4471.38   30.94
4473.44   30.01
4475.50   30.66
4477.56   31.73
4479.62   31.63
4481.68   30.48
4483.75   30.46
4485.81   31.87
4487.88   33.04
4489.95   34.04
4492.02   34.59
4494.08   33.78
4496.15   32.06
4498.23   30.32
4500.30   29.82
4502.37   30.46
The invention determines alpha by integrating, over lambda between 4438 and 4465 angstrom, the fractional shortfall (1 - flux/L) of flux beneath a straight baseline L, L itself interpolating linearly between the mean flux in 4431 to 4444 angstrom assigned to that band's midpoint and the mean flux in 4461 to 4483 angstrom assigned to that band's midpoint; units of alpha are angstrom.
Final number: 1.5 angstrom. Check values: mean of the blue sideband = 31.3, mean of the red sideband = 31.2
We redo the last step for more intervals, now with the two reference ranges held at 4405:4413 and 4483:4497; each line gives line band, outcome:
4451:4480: 2.10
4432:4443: 0.20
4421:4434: 0.67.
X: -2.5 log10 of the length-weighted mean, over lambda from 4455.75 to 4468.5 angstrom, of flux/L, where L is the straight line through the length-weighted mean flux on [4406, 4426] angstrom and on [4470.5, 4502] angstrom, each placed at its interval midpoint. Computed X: 0.078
